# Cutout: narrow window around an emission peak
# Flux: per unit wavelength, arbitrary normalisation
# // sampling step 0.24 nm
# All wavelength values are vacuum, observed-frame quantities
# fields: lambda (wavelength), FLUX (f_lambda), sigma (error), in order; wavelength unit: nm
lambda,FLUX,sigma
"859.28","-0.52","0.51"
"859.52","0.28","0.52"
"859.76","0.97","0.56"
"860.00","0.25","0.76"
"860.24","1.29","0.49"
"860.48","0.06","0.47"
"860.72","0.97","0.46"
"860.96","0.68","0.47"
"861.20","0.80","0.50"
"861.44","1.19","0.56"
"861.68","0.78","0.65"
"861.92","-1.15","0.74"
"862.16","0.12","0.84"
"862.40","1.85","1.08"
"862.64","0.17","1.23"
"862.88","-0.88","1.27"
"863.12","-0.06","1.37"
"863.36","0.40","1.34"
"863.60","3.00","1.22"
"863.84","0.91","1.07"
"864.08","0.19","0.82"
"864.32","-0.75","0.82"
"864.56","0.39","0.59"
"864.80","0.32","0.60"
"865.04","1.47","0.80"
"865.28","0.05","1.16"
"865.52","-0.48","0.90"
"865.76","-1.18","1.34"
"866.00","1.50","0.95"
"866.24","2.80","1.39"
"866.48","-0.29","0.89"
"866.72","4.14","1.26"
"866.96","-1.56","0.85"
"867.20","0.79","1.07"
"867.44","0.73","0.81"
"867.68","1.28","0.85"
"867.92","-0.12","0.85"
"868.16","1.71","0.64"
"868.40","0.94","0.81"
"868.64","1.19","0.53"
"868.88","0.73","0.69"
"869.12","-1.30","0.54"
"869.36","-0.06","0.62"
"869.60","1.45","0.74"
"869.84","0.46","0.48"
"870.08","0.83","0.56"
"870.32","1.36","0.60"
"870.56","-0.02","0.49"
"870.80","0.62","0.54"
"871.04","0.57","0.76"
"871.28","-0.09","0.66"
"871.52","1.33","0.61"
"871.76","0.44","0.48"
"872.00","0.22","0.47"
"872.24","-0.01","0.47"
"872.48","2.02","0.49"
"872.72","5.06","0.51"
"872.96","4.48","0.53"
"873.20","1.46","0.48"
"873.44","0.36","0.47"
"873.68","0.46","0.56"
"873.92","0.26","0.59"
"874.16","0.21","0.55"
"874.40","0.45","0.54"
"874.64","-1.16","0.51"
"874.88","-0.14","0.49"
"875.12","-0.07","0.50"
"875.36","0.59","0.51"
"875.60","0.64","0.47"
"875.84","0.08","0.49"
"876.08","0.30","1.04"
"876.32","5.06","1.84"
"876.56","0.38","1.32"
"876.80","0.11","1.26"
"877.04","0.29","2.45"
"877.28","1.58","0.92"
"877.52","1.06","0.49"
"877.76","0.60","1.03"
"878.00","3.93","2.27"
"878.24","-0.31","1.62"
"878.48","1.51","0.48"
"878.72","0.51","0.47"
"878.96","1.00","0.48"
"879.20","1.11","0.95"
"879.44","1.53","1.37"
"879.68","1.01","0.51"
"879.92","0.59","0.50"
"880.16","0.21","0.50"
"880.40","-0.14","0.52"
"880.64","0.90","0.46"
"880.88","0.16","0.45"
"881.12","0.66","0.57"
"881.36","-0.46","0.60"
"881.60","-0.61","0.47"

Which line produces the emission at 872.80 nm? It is Hgamma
